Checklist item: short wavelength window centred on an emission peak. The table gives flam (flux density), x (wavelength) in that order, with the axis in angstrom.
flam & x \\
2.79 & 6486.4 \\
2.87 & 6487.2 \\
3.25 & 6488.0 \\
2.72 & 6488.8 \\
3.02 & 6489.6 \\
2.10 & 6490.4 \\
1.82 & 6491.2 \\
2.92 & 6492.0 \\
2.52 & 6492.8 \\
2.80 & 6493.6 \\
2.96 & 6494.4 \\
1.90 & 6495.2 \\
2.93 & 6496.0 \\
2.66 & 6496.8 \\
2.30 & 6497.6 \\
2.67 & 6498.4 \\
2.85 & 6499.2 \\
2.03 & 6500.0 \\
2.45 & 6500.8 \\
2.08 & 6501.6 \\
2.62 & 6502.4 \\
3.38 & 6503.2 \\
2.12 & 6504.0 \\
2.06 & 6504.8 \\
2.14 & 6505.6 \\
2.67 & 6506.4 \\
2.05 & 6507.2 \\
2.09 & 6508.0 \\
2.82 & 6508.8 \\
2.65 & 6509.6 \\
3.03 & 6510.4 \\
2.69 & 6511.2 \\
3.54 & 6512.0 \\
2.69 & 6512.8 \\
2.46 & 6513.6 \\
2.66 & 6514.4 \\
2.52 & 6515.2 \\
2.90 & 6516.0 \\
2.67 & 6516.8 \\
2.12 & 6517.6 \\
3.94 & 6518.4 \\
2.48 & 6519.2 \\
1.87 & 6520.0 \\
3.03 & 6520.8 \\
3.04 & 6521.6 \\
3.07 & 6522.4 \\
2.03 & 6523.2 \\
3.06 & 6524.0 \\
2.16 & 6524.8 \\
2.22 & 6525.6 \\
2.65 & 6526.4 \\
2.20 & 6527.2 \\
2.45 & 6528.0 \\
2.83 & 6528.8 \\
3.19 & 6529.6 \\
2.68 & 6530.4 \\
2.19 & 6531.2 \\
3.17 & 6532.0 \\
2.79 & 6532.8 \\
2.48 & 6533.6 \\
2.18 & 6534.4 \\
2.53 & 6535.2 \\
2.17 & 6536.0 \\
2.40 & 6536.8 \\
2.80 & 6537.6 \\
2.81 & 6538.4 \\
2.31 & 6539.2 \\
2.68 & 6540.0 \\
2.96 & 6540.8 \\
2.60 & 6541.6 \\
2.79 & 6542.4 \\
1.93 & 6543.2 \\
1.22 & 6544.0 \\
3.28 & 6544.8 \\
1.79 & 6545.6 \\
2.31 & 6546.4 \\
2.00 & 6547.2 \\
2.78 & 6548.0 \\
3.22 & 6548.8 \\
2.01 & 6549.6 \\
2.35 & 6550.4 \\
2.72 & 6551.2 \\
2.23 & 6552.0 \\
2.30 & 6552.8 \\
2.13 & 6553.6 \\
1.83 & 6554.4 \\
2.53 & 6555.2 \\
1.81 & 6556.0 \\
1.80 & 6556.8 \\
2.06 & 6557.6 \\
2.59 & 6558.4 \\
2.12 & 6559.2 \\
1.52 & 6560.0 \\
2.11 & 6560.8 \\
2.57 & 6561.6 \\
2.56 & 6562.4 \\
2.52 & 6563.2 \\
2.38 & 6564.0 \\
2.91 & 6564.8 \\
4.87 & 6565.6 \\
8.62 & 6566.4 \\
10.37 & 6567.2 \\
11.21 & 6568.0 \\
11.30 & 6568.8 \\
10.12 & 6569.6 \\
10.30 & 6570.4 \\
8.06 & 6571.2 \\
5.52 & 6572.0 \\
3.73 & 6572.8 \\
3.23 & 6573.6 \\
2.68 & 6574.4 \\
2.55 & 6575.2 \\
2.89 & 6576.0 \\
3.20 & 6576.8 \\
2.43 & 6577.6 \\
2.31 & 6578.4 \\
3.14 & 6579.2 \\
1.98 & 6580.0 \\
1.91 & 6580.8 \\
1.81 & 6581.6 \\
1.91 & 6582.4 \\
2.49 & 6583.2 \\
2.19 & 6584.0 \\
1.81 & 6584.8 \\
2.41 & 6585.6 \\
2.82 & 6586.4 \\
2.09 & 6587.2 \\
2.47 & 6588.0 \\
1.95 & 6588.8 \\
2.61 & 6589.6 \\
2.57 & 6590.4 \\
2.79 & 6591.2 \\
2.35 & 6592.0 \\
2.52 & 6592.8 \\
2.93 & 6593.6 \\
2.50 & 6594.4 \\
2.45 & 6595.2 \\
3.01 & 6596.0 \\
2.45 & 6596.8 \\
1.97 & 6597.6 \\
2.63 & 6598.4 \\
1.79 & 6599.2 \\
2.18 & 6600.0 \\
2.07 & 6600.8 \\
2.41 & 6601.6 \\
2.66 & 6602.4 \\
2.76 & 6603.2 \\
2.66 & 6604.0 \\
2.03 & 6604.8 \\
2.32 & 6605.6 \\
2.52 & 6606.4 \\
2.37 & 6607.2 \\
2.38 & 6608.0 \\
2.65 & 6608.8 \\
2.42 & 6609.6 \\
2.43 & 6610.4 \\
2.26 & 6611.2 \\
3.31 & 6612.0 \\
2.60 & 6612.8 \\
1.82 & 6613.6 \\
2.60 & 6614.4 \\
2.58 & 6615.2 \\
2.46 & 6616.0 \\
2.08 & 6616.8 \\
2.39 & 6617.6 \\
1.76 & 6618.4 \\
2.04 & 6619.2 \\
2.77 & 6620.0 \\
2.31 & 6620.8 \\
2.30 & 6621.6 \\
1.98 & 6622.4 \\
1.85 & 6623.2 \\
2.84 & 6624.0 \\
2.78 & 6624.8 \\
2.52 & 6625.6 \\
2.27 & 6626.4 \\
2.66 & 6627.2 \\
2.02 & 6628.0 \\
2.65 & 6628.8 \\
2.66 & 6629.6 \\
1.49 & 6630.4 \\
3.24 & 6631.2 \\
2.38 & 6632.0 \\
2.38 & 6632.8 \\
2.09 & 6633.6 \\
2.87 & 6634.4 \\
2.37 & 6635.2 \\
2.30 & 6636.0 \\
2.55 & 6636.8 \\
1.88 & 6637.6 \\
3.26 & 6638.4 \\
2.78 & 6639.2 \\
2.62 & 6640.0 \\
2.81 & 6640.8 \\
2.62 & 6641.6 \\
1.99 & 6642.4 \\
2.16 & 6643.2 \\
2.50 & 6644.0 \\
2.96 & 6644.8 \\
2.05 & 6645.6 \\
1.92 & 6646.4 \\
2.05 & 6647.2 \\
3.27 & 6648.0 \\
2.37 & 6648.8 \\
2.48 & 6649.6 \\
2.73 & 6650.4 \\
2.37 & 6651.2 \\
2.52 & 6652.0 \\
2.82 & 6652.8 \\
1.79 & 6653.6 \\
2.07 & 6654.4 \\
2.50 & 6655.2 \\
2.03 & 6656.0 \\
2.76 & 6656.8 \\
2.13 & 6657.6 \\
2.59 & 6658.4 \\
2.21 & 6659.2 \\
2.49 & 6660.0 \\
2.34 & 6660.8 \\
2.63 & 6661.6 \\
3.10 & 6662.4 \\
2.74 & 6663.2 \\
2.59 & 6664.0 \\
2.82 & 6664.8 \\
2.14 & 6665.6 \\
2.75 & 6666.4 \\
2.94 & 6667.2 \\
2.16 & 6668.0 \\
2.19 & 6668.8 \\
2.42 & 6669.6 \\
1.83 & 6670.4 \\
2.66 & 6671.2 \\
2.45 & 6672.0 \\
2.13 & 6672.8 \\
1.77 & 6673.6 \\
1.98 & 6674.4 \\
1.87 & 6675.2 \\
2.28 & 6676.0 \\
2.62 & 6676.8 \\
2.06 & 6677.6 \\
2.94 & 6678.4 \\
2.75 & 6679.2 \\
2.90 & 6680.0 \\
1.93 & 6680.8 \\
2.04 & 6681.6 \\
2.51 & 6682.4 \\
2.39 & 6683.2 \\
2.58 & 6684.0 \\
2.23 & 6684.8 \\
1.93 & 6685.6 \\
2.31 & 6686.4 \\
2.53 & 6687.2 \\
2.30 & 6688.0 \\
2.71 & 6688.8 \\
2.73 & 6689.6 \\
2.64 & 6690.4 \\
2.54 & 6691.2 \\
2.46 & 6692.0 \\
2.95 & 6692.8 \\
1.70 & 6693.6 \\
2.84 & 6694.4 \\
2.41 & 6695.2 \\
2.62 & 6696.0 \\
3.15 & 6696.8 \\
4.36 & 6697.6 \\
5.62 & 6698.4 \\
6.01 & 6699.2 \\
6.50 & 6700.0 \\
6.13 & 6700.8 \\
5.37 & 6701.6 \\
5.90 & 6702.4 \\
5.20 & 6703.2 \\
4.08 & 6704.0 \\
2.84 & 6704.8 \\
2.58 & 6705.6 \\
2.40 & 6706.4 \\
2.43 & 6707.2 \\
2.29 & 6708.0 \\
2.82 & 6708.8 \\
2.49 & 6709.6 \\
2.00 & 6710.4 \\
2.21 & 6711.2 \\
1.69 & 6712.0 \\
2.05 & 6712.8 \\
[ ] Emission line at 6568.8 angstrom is H-beta 4861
